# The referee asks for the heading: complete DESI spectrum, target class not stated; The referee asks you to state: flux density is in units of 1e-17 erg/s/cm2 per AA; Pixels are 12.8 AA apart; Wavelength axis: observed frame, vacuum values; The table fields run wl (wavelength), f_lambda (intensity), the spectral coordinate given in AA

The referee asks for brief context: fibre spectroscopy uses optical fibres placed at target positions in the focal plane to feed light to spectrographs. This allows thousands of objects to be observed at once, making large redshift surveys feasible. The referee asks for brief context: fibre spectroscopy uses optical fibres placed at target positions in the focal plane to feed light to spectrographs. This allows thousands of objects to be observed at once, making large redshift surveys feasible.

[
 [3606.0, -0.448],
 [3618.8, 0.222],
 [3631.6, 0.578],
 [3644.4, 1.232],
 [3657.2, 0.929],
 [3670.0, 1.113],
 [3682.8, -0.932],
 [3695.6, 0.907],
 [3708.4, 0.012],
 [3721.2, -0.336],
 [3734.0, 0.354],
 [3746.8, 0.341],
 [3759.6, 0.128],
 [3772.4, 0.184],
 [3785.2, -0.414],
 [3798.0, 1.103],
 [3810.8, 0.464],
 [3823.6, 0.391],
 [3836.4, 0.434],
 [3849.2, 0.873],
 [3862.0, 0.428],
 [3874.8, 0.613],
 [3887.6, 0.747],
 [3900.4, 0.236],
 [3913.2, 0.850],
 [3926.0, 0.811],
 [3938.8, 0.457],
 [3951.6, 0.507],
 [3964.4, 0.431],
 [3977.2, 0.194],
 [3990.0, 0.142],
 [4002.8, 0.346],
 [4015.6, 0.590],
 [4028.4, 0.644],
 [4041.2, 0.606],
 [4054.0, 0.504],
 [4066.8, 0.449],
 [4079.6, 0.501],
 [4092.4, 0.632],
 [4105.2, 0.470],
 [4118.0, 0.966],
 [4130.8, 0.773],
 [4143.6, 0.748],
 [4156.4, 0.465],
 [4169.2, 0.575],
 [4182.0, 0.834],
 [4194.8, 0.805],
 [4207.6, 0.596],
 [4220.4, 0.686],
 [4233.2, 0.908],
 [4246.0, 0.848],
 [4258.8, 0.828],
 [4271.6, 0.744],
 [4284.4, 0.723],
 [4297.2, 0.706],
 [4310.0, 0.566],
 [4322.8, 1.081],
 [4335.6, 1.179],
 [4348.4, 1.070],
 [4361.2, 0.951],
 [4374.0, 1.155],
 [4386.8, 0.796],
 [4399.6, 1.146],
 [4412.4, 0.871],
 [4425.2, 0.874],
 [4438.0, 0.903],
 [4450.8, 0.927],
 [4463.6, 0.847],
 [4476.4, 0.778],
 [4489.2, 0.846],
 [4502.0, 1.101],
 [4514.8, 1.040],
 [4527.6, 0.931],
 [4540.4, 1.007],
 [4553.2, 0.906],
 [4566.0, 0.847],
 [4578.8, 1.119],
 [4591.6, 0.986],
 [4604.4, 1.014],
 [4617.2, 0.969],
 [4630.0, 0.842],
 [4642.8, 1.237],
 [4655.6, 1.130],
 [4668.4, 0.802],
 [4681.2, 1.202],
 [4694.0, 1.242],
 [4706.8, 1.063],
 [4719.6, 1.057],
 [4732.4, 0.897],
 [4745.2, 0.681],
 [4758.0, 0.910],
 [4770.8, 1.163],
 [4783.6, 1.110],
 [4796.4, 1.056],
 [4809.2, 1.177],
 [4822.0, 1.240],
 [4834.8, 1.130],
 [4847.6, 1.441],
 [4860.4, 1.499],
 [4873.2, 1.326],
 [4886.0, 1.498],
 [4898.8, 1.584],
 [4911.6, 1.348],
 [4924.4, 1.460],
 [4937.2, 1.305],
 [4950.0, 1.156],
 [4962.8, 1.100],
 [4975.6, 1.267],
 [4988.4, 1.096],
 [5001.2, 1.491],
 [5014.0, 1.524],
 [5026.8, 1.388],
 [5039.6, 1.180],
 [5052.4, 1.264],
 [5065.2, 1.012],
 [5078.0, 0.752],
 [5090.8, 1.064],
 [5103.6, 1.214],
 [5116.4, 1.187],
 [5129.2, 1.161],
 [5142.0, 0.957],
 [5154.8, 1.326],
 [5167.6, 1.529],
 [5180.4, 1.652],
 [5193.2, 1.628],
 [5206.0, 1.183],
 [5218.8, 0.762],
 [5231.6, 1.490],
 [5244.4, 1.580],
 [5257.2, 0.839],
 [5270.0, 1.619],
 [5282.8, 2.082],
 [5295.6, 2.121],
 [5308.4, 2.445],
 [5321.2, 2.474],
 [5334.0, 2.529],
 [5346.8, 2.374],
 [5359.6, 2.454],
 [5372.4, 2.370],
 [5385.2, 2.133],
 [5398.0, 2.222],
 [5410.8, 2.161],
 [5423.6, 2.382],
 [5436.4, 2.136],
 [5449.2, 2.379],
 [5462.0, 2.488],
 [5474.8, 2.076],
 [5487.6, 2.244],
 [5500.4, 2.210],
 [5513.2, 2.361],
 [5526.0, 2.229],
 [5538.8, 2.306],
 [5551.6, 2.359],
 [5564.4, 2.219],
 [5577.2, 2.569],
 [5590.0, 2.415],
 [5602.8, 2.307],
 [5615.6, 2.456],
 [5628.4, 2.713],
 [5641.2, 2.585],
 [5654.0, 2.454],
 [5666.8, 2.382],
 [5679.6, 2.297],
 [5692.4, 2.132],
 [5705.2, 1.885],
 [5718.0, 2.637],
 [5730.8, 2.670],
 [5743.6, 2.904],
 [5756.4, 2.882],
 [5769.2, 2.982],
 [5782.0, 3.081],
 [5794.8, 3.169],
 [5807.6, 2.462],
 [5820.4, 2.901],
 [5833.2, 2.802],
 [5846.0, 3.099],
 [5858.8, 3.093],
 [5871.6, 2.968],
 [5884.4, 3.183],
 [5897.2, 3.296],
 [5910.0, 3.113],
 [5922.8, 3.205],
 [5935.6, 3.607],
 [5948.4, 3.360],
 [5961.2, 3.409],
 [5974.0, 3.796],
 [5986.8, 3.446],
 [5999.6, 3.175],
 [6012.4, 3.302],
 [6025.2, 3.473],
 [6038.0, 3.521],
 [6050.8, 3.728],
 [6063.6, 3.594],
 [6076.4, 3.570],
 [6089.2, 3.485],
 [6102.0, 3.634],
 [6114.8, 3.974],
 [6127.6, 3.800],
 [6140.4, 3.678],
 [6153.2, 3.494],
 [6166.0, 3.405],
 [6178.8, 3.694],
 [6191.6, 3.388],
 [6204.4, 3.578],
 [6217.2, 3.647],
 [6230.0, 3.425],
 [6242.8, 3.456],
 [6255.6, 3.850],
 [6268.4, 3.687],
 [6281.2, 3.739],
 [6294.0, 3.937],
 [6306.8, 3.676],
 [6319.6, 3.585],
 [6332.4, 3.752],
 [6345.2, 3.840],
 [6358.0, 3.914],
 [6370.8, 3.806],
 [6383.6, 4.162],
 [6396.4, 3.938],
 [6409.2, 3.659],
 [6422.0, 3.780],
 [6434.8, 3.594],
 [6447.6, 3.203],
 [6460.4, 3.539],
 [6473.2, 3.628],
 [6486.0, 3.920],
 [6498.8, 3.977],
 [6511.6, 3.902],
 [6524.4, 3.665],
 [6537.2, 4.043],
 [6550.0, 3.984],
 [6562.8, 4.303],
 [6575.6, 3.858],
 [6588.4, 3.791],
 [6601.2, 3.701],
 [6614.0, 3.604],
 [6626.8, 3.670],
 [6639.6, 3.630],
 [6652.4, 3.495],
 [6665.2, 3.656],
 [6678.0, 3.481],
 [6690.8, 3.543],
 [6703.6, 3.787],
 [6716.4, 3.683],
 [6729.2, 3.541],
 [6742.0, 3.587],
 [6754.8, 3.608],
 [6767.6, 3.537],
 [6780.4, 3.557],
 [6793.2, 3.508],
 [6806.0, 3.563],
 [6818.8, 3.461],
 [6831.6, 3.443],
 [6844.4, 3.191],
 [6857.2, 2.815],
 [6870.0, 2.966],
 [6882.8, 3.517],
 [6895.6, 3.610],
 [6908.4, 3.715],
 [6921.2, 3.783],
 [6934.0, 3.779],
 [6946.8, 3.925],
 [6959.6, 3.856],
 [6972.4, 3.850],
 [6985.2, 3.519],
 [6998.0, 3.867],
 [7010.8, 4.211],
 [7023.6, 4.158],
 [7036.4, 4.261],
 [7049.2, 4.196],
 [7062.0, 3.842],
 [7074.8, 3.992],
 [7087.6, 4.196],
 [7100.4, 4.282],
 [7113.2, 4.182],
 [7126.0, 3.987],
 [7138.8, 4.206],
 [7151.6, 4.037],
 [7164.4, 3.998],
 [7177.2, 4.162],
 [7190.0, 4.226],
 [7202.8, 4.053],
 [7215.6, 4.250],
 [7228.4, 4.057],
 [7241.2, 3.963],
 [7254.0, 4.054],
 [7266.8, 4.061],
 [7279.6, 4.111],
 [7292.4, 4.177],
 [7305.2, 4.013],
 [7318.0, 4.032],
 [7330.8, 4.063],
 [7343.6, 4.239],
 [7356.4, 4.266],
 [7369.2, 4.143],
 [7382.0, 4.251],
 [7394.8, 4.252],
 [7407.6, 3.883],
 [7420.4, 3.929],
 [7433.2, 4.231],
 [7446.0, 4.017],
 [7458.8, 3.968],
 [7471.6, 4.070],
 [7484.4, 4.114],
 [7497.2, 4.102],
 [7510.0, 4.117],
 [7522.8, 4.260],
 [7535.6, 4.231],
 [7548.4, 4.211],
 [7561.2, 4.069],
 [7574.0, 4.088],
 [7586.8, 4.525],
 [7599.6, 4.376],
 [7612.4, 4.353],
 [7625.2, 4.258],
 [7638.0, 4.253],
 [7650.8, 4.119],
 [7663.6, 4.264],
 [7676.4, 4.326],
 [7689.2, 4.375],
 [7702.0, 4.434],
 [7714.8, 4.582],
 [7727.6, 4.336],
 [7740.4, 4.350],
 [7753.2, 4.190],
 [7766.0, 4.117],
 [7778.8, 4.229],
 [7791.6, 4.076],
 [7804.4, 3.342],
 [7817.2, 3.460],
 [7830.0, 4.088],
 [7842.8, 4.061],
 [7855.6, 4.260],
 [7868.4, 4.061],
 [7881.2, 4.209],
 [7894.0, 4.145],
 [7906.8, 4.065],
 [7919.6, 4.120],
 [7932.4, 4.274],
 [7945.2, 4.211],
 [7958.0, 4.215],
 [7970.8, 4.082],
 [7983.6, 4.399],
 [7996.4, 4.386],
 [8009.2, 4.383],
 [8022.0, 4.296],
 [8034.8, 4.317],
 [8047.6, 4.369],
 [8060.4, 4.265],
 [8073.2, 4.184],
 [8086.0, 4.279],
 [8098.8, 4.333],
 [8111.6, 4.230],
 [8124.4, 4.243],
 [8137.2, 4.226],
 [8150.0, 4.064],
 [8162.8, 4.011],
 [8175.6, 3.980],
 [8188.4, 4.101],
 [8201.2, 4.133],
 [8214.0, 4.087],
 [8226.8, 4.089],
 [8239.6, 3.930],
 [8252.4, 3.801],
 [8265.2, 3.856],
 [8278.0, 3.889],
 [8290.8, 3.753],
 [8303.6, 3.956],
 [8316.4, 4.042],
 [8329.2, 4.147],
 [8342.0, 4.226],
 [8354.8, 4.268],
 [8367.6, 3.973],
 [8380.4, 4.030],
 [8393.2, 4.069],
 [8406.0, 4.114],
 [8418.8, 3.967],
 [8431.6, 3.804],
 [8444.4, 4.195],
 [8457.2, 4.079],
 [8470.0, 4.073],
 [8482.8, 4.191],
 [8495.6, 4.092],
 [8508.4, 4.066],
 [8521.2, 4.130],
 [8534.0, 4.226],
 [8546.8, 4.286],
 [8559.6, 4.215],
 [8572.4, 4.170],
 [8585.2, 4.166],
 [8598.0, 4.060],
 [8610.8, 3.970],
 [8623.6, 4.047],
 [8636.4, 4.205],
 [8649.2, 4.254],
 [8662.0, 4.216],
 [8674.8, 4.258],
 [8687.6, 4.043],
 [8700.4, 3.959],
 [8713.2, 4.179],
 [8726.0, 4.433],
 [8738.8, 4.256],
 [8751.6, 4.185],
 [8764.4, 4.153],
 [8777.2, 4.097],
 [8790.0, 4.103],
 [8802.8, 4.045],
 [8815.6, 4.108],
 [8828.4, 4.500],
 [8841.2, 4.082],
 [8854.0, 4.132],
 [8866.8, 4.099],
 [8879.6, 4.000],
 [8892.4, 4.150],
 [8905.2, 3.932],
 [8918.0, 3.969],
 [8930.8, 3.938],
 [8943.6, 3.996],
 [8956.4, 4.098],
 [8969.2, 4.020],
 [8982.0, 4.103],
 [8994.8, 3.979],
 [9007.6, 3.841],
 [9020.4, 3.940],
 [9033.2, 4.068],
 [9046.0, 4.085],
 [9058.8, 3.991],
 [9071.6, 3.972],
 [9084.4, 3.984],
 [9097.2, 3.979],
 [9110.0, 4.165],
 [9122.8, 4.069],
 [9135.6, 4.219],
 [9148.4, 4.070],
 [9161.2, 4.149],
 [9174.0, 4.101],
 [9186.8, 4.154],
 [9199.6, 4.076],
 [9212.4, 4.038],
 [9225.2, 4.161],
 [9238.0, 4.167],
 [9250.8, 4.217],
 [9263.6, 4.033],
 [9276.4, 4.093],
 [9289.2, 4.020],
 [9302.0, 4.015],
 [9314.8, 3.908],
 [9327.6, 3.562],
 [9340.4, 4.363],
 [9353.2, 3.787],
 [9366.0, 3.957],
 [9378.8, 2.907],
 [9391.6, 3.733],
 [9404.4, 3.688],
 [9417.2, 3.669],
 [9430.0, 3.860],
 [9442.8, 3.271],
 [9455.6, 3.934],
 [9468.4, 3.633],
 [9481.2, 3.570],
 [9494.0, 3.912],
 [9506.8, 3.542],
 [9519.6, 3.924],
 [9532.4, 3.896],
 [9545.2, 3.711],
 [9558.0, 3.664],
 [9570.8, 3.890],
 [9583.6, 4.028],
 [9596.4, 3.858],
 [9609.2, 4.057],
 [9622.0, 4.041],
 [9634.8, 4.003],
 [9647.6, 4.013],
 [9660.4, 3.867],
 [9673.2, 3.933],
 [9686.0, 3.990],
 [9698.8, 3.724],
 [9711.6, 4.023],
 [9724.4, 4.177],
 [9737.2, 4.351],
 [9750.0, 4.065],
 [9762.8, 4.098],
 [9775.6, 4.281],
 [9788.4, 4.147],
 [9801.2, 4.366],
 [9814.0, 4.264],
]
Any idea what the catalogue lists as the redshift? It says 0.33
